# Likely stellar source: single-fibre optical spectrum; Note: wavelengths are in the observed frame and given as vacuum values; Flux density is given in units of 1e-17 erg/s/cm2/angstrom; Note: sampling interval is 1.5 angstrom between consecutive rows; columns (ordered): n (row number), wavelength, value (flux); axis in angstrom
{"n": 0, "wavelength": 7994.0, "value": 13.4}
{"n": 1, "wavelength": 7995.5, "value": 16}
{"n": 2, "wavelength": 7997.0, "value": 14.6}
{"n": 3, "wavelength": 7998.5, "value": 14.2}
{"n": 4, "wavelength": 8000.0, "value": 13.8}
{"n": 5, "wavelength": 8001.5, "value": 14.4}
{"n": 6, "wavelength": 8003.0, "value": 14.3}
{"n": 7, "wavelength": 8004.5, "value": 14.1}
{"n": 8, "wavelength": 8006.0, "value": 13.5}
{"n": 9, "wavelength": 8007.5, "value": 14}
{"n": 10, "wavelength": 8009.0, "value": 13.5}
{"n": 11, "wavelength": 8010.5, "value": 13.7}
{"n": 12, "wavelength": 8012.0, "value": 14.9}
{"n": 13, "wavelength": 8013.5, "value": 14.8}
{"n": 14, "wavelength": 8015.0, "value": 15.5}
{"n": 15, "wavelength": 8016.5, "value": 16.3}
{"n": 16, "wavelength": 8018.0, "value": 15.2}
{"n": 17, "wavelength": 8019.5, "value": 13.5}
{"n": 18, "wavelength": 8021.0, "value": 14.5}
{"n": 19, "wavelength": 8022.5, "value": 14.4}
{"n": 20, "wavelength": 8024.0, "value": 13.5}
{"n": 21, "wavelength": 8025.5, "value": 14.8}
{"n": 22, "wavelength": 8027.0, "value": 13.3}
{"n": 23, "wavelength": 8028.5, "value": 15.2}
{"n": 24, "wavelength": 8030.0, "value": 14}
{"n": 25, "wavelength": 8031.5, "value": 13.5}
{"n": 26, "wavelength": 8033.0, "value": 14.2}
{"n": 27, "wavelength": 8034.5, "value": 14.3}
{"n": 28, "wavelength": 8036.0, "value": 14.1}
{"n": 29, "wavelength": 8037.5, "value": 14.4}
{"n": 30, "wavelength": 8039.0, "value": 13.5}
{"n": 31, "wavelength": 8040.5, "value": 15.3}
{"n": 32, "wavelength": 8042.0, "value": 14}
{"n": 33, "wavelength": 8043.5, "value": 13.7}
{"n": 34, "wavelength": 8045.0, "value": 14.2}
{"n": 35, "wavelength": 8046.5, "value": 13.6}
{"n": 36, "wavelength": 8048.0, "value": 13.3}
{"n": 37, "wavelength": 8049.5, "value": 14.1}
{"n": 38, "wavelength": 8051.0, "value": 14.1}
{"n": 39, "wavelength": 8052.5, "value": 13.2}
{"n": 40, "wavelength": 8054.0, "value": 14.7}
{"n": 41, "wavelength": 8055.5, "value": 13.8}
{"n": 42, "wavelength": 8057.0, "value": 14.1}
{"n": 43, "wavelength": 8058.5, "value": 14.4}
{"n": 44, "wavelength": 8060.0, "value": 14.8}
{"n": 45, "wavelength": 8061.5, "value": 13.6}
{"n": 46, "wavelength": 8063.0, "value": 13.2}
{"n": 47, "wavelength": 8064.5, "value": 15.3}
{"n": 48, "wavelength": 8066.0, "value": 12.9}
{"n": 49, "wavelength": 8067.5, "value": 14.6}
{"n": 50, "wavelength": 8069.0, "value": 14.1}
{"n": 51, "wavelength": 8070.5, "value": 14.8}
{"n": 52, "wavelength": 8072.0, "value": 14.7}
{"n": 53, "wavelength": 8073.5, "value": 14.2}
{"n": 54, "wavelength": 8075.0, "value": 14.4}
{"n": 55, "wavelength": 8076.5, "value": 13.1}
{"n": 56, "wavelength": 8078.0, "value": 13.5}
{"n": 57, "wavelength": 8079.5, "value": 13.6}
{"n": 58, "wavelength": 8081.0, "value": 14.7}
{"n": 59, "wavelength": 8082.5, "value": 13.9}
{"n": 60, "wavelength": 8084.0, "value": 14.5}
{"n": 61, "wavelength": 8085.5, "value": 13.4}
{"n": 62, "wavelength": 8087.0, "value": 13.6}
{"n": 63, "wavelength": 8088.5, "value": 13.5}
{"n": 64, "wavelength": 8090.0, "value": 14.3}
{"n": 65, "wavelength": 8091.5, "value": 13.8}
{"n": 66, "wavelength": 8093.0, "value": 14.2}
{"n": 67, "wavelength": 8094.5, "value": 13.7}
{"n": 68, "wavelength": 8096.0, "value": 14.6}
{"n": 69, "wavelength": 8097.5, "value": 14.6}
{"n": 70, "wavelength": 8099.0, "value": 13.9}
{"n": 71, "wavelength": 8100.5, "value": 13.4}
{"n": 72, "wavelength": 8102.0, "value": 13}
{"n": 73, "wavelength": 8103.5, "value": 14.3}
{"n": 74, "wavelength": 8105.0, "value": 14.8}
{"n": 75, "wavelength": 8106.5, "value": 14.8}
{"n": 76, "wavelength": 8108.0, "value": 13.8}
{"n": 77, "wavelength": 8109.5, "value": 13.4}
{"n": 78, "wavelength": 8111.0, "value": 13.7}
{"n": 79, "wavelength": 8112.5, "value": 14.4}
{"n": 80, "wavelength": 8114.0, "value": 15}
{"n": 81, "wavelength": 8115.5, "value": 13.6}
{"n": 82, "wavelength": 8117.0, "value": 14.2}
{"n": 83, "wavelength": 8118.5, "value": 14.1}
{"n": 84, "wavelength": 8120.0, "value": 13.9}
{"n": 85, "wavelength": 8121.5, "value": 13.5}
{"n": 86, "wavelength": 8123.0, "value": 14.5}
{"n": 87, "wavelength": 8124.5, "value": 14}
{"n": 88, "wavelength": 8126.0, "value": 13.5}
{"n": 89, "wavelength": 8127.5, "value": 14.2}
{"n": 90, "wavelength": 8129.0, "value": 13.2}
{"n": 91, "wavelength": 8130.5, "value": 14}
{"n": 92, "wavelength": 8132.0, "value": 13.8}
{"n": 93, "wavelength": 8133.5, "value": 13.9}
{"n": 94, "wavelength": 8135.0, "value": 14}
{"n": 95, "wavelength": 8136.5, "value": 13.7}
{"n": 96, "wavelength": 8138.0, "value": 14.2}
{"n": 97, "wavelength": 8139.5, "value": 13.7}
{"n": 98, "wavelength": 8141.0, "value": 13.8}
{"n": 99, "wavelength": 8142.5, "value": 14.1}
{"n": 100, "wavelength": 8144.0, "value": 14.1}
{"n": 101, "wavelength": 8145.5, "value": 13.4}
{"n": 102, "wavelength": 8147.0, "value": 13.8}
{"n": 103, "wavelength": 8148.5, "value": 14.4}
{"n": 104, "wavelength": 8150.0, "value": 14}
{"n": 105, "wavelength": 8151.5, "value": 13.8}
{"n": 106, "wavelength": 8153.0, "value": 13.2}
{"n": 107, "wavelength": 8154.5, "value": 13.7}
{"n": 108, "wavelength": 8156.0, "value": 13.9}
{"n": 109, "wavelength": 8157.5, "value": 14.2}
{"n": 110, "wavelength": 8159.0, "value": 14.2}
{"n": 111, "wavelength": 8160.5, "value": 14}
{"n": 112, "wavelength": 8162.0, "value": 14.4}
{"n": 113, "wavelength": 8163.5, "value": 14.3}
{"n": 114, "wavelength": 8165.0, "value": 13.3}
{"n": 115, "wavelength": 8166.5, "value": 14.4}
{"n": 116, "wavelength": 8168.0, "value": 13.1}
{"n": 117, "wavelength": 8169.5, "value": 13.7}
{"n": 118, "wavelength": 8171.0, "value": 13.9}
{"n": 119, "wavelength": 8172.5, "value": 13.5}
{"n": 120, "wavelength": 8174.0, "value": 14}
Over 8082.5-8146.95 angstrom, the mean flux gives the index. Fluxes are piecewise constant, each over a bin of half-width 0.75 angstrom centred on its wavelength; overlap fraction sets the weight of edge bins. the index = 14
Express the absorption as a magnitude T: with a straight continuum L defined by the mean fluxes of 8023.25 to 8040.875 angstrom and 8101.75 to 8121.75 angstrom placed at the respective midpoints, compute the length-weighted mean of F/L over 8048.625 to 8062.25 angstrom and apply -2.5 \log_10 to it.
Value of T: 0.00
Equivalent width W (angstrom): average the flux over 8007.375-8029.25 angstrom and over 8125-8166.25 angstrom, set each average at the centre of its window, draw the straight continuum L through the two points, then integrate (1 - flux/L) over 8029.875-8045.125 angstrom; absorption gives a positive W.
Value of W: 0.30 angstrom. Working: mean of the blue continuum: 14.5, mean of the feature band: 14.1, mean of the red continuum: 13.9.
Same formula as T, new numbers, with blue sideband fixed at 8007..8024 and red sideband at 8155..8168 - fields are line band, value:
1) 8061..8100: 0.02 mag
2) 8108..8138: 0.02 mag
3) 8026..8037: 0.03 mag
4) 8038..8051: 0.03 mag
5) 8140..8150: 0.01 mag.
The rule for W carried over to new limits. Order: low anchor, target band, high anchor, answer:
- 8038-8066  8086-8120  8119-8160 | -0.2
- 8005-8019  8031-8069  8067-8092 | 0.6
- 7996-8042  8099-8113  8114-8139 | 0.1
